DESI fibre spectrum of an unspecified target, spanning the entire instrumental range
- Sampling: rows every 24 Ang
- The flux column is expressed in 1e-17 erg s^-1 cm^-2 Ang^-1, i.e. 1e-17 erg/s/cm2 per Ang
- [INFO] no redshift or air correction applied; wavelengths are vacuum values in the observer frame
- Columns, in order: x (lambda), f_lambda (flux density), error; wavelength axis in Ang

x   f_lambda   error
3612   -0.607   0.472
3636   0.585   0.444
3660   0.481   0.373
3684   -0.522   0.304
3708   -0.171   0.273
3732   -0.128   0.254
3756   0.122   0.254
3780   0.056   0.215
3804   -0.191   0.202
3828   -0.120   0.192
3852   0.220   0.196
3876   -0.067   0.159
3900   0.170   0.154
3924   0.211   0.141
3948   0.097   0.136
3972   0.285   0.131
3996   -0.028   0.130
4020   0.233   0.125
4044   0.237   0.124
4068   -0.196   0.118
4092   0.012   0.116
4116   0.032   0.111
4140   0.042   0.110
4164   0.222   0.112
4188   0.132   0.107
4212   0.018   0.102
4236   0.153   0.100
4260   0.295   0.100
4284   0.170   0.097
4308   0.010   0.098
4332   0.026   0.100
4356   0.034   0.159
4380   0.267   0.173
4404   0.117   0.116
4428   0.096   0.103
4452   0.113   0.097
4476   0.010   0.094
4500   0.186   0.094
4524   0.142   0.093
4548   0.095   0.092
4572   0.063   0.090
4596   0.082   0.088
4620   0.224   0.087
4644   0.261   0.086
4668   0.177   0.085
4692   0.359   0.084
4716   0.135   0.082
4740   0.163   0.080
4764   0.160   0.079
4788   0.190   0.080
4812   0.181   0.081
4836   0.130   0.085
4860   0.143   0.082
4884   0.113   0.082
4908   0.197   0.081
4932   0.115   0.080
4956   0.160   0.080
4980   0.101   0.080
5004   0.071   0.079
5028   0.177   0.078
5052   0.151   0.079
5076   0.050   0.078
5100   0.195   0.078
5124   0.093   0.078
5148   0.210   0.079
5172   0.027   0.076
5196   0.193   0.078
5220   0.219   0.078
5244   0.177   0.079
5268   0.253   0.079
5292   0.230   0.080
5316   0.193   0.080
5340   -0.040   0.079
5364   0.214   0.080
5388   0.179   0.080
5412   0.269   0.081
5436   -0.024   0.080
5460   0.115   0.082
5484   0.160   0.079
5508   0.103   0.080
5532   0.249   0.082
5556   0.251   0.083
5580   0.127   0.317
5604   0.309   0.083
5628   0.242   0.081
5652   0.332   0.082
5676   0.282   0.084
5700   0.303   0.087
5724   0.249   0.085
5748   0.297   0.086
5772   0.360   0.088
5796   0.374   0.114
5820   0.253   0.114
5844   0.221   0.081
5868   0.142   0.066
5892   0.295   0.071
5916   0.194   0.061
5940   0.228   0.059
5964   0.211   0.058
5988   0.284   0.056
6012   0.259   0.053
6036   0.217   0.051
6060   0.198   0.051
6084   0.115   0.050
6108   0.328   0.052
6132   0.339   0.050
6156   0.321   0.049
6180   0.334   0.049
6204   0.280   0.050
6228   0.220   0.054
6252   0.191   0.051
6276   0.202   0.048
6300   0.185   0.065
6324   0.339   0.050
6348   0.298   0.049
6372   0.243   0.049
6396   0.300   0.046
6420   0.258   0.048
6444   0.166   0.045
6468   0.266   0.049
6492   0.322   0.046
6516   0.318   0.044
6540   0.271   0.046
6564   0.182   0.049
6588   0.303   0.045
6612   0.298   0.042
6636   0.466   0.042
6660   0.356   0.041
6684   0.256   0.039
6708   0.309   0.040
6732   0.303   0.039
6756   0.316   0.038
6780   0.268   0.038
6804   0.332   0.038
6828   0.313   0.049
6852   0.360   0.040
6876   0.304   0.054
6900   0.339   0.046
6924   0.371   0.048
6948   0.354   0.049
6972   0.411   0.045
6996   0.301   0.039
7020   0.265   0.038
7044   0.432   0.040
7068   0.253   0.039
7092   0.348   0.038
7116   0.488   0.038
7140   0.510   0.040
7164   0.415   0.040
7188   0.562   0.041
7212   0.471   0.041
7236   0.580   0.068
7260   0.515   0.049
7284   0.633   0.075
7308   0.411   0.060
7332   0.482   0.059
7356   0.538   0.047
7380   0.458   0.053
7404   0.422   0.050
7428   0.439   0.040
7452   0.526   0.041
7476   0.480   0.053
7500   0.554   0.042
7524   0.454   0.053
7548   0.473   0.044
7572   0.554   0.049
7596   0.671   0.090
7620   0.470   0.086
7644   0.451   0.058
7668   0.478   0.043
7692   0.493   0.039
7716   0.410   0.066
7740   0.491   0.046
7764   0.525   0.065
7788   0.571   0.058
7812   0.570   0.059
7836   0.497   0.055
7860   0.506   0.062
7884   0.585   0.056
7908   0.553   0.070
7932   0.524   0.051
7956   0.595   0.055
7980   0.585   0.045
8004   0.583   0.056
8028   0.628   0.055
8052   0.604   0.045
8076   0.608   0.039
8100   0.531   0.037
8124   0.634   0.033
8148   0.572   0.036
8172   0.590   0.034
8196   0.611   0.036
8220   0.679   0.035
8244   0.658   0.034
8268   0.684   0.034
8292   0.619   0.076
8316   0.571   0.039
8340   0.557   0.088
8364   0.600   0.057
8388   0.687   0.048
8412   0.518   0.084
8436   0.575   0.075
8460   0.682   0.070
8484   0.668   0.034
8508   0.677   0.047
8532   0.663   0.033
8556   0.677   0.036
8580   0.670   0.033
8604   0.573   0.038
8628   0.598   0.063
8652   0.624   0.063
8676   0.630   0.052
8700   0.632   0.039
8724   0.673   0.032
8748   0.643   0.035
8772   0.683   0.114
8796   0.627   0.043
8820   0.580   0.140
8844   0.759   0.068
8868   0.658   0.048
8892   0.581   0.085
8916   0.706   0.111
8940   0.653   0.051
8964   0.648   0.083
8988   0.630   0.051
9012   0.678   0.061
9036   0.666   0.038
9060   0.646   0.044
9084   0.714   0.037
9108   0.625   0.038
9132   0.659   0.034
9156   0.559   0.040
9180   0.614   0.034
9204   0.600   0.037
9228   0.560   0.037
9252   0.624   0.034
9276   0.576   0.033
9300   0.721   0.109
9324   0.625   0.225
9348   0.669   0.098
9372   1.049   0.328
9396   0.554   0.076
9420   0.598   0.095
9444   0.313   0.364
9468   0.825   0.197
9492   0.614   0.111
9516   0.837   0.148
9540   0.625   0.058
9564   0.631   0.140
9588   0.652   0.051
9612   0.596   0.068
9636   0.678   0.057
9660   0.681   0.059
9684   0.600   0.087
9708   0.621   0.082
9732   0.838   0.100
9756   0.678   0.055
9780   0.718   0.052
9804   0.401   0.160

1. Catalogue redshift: 0.782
